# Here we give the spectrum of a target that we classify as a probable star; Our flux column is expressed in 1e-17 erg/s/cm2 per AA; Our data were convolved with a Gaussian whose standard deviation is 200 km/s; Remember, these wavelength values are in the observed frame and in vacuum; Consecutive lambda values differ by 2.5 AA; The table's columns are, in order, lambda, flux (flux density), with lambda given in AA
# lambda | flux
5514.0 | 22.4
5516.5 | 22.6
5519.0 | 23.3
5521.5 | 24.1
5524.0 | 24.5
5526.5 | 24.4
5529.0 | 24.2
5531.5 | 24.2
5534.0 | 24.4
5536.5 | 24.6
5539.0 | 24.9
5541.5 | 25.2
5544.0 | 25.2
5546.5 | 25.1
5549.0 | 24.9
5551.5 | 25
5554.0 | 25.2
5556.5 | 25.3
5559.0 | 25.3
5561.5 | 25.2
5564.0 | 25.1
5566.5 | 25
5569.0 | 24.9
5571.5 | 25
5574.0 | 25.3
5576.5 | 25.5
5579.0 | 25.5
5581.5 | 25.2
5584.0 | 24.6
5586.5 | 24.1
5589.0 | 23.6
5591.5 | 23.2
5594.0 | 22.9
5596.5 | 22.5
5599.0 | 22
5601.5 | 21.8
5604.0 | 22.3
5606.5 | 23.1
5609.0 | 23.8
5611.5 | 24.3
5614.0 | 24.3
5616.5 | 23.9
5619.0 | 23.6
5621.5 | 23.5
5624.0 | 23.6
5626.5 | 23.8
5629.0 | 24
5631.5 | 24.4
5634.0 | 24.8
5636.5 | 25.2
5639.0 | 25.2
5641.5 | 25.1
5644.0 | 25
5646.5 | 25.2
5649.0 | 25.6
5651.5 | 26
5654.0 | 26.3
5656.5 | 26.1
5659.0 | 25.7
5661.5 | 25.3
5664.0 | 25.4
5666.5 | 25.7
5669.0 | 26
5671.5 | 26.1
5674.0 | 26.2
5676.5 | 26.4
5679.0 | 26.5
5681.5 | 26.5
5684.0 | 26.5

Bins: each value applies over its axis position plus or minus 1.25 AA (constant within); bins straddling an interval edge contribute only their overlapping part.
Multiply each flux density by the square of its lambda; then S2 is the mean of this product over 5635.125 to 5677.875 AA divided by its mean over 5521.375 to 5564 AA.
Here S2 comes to 1.08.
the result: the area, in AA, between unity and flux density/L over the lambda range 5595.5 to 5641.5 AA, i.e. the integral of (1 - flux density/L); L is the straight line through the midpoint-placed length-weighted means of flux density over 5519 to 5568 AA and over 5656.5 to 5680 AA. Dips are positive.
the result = 3.2 AA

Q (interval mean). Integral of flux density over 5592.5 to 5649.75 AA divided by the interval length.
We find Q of 23.9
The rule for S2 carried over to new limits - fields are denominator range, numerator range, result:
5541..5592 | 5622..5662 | 1.03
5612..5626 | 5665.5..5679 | 1.12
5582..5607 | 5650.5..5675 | 1.15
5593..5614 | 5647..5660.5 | 1.15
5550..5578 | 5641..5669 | 1.05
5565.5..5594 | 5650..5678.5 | 1.09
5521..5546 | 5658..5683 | 1.11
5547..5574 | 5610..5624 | 0.97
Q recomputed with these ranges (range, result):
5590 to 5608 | 22.6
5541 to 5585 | 25.1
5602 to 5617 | 23.5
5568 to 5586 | 25.1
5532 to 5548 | 24.9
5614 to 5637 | 24.1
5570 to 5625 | 23.8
